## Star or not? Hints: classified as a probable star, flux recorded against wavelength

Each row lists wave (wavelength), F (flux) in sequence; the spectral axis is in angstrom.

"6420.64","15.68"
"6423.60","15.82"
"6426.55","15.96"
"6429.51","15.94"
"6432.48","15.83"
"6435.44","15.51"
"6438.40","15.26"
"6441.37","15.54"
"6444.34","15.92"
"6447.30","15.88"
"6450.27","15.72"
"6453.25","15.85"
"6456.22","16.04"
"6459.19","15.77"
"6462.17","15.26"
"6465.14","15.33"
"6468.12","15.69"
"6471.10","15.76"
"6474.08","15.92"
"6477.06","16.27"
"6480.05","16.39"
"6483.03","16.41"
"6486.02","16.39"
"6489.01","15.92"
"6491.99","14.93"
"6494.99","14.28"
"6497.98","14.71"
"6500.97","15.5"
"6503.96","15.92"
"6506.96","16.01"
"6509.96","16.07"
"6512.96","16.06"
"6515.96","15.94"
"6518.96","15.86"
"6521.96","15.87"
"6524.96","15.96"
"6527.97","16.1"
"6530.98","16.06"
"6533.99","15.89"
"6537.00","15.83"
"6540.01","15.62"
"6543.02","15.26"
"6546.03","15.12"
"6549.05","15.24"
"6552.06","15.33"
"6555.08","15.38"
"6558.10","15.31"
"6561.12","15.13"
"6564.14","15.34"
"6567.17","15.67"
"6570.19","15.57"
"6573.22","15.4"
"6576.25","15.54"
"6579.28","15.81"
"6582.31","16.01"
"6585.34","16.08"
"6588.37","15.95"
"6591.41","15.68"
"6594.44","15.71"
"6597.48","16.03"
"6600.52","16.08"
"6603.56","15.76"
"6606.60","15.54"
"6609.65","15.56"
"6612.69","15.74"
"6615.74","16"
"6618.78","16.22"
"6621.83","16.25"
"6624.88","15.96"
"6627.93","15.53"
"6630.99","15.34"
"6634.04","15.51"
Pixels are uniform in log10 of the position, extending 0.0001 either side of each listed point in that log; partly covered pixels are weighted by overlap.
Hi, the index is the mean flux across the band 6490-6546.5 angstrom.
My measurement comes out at 15.6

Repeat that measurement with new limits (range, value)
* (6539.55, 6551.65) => 15.3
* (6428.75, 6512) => 15.7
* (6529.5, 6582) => 15.5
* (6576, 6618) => 15.8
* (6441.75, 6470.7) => 15.7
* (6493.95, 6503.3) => 15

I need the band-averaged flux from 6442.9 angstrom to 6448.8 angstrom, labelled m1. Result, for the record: 15.9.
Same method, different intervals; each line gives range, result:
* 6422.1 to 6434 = 15.9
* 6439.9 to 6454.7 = 15.8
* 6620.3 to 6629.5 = 15.9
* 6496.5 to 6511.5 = 15.6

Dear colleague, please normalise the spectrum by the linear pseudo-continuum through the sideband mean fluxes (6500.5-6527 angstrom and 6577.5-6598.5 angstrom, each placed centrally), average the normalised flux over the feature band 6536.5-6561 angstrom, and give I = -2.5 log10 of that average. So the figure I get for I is 0.04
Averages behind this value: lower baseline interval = 15.9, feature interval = 15.4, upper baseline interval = 15.9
